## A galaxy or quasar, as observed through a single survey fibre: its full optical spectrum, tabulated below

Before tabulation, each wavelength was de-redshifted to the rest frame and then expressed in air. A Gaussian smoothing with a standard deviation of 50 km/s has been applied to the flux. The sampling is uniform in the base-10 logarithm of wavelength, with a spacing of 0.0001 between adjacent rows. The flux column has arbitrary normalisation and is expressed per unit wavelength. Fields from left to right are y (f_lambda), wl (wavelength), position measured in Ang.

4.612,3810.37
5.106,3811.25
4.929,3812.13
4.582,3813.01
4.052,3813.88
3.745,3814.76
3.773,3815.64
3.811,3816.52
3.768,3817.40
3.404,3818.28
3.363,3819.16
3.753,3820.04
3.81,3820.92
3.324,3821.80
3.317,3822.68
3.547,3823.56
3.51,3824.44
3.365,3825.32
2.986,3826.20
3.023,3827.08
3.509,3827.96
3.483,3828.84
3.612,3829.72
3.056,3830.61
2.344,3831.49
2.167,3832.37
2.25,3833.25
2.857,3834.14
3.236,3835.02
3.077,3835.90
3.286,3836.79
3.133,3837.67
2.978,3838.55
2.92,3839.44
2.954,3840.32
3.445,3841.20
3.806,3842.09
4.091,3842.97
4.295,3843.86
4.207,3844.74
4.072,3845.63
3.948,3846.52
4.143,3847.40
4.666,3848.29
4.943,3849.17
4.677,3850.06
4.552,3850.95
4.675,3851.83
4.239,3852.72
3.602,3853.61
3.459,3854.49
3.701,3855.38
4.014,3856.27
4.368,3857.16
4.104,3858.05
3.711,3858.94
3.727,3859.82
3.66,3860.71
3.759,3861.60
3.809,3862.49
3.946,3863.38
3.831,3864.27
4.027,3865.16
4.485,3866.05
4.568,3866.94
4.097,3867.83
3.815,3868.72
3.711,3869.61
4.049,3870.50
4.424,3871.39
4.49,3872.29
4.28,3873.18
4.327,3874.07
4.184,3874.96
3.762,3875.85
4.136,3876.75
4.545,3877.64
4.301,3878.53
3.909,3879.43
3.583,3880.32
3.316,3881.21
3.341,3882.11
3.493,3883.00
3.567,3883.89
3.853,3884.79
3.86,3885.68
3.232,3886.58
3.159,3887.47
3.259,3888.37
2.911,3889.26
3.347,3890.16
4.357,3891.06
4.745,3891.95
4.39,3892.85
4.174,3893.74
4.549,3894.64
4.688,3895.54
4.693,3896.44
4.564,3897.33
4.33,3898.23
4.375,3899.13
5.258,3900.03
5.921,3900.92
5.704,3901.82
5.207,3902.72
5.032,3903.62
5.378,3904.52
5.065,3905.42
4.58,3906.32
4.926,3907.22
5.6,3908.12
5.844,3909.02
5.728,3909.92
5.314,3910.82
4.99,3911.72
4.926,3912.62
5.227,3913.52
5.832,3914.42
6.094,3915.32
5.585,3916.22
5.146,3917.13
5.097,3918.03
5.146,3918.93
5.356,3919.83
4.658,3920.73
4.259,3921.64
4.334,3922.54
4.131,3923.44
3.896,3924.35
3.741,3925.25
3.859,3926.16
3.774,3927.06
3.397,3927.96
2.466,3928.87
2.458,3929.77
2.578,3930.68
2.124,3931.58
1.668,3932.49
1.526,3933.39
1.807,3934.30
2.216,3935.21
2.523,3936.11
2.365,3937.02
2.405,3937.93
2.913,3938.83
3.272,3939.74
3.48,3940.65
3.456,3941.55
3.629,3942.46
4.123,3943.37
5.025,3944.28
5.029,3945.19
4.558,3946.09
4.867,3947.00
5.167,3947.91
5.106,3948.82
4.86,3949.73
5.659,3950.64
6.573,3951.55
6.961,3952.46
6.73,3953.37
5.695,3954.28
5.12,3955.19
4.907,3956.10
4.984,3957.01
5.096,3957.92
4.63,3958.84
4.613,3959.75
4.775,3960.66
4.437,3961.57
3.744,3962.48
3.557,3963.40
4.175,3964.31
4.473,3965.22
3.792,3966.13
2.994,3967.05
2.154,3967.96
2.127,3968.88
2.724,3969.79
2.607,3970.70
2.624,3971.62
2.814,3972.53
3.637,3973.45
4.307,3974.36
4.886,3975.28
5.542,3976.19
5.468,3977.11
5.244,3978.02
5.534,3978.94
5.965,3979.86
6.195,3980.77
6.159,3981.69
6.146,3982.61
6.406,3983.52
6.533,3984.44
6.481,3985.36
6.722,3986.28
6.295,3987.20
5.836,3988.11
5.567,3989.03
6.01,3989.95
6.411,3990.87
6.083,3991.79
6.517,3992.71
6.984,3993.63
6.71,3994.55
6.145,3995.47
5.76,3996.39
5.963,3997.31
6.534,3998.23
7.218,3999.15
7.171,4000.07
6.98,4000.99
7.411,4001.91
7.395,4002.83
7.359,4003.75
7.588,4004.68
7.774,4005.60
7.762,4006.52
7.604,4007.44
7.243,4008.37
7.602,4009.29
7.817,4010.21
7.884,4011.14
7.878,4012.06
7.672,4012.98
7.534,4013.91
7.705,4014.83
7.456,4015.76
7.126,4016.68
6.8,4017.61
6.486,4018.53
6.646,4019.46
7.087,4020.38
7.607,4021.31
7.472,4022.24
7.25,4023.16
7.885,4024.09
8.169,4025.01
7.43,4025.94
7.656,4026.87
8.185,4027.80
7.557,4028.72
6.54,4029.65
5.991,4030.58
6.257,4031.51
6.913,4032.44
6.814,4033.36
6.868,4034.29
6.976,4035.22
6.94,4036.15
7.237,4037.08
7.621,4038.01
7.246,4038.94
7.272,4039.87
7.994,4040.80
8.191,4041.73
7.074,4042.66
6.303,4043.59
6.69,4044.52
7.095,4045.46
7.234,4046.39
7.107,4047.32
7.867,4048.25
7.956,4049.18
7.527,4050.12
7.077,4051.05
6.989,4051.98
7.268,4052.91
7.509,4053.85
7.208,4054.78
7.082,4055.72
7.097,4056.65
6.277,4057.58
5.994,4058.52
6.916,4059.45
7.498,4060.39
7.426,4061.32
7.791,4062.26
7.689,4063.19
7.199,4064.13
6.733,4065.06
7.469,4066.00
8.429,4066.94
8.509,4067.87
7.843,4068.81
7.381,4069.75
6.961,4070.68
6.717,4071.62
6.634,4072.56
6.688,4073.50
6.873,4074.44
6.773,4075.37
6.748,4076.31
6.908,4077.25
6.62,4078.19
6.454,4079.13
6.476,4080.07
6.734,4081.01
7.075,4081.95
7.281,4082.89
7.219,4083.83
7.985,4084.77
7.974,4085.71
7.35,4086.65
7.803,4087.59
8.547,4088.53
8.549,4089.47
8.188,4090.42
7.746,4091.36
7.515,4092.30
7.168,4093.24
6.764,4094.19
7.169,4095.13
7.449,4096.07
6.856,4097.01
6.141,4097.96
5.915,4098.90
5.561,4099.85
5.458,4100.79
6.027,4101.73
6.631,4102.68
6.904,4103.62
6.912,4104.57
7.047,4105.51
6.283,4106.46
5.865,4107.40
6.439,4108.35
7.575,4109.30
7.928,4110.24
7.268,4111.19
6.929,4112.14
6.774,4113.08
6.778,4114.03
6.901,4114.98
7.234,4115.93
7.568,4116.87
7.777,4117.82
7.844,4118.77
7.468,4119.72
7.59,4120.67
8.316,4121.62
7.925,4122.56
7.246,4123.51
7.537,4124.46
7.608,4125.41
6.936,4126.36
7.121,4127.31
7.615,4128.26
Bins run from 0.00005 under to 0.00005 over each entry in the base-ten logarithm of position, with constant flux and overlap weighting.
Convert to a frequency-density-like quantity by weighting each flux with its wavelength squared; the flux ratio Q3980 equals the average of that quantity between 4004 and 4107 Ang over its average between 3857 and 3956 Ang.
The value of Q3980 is 1.82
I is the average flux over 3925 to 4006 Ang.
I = 4.81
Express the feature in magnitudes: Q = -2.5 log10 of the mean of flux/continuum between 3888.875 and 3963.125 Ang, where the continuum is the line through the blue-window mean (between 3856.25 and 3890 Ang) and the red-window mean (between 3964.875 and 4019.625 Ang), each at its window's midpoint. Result 0.09 mag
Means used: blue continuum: 3.88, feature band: 4.43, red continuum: 6.05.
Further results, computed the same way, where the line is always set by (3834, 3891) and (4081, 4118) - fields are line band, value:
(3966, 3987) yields 0.16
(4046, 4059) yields -0.12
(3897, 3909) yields -0.16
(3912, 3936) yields 0.20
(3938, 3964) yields 0.08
